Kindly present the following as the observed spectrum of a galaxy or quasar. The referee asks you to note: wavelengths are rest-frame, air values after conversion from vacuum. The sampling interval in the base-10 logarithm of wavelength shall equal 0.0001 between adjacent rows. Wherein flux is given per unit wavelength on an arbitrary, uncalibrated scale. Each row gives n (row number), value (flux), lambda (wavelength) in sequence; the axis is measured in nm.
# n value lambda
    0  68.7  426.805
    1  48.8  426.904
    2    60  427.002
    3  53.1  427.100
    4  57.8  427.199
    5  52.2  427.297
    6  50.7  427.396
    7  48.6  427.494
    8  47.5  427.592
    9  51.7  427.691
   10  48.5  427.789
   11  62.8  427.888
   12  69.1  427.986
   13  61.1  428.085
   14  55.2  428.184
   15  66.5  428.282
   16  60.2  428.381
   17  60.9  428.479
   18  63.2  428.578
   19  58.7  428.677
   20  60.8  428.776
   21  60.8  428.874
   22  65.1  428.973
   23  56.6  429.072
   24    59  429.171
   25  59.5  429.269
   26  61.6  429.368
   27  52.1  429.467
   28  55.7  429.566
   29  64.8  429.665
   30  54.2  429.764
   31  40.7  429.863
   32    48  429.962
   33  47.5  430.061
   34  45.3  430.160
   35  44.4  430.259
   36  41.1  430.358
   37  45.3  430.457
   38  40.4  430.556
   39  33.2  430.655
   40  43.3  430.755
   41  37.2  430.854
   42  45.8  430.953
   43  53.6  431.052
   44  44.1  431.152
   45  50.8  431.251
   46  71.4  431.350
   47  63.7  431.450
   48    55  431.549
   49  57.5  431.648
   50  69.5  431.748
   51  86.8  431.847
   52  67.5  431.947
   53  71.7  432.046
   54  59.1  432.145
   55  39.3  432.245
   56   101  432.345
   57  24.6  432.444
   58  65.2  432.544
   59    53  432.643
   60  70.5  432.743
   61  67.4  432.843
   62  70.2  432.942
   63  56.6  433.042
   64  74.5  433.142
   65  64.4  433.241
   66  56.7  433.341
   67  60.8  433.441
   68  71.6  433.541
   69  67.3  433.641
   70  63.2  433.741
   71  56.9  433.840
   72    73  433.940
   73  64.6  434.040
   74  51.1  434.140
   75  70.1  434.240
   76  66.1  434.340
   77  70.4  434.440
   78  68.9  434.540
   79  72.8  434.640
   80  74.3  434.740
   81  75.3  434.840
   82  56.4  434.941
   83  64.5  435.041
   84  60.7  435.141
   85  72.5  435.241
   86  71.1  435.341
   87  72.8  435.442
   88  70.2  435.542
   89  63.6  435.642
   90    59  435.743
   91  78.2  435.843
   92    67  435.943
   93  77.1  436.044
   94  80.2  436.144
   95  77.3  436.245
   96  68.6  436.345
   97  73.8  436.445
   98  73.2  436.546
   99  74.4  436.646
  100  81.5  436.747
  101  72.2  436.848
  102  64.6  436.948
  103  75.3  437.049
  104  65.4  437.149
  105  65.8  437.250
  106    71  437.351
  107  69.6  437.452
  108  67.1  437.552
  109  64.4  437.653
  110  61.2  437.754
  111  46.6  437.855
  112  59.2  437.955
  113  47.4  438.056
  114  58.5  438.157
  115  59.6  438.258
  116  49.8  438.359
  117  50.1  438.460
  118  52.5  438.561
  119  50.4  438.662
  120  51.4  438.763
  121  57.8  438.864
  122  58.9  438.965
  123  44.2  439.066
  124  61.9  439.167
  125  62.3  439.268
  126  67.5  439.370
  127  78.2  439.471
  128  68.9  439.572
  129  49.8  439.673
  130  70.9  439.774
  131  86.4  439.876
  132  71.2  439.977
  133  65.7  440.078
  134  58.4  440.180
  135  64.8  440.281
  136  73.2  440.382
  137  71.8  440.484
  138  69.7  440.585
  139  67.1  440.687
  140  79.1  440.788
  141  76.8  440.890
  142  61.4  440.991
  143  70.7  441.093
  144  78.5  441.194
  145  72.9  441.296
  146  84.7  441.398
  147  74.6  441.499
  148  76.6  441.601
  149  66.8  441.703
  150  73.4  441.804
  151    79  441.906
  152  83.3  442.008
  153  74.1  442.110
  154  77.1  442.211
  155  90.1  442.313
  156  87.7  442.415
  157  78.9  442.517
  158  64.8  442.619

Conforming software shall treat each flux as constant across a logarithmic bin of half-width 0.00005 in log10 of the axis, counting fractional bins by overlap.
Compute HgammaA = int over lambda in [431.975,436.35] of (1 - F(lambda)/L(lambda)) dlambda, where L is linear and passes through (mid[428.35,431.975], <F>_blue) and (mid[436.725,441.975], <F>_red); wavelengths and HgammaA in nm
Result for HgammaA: -0.50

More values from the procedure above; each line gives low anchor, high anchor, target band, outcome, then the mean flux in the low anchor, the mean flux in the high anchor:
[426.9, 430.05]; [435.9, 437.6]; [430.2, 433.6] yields 0.306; 56.7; 72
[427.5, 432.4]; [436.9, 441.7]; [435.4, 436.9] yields -0.255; 56.2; 65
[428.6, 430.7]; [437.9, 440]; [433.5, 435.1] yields -0.303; 52.3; 59.7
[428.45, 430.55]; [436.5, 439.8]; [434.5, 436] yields -0.229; 54.2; 62.1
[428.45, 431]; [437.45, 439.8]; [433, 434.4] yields -0.244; 51.7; 58.3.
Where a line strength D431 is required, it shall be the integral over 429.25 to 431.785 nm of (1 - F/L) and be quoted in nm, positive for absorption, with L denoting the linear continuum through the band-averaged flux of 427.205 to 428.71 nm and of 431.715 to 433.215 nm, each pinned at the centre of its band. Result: 0.45 nm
